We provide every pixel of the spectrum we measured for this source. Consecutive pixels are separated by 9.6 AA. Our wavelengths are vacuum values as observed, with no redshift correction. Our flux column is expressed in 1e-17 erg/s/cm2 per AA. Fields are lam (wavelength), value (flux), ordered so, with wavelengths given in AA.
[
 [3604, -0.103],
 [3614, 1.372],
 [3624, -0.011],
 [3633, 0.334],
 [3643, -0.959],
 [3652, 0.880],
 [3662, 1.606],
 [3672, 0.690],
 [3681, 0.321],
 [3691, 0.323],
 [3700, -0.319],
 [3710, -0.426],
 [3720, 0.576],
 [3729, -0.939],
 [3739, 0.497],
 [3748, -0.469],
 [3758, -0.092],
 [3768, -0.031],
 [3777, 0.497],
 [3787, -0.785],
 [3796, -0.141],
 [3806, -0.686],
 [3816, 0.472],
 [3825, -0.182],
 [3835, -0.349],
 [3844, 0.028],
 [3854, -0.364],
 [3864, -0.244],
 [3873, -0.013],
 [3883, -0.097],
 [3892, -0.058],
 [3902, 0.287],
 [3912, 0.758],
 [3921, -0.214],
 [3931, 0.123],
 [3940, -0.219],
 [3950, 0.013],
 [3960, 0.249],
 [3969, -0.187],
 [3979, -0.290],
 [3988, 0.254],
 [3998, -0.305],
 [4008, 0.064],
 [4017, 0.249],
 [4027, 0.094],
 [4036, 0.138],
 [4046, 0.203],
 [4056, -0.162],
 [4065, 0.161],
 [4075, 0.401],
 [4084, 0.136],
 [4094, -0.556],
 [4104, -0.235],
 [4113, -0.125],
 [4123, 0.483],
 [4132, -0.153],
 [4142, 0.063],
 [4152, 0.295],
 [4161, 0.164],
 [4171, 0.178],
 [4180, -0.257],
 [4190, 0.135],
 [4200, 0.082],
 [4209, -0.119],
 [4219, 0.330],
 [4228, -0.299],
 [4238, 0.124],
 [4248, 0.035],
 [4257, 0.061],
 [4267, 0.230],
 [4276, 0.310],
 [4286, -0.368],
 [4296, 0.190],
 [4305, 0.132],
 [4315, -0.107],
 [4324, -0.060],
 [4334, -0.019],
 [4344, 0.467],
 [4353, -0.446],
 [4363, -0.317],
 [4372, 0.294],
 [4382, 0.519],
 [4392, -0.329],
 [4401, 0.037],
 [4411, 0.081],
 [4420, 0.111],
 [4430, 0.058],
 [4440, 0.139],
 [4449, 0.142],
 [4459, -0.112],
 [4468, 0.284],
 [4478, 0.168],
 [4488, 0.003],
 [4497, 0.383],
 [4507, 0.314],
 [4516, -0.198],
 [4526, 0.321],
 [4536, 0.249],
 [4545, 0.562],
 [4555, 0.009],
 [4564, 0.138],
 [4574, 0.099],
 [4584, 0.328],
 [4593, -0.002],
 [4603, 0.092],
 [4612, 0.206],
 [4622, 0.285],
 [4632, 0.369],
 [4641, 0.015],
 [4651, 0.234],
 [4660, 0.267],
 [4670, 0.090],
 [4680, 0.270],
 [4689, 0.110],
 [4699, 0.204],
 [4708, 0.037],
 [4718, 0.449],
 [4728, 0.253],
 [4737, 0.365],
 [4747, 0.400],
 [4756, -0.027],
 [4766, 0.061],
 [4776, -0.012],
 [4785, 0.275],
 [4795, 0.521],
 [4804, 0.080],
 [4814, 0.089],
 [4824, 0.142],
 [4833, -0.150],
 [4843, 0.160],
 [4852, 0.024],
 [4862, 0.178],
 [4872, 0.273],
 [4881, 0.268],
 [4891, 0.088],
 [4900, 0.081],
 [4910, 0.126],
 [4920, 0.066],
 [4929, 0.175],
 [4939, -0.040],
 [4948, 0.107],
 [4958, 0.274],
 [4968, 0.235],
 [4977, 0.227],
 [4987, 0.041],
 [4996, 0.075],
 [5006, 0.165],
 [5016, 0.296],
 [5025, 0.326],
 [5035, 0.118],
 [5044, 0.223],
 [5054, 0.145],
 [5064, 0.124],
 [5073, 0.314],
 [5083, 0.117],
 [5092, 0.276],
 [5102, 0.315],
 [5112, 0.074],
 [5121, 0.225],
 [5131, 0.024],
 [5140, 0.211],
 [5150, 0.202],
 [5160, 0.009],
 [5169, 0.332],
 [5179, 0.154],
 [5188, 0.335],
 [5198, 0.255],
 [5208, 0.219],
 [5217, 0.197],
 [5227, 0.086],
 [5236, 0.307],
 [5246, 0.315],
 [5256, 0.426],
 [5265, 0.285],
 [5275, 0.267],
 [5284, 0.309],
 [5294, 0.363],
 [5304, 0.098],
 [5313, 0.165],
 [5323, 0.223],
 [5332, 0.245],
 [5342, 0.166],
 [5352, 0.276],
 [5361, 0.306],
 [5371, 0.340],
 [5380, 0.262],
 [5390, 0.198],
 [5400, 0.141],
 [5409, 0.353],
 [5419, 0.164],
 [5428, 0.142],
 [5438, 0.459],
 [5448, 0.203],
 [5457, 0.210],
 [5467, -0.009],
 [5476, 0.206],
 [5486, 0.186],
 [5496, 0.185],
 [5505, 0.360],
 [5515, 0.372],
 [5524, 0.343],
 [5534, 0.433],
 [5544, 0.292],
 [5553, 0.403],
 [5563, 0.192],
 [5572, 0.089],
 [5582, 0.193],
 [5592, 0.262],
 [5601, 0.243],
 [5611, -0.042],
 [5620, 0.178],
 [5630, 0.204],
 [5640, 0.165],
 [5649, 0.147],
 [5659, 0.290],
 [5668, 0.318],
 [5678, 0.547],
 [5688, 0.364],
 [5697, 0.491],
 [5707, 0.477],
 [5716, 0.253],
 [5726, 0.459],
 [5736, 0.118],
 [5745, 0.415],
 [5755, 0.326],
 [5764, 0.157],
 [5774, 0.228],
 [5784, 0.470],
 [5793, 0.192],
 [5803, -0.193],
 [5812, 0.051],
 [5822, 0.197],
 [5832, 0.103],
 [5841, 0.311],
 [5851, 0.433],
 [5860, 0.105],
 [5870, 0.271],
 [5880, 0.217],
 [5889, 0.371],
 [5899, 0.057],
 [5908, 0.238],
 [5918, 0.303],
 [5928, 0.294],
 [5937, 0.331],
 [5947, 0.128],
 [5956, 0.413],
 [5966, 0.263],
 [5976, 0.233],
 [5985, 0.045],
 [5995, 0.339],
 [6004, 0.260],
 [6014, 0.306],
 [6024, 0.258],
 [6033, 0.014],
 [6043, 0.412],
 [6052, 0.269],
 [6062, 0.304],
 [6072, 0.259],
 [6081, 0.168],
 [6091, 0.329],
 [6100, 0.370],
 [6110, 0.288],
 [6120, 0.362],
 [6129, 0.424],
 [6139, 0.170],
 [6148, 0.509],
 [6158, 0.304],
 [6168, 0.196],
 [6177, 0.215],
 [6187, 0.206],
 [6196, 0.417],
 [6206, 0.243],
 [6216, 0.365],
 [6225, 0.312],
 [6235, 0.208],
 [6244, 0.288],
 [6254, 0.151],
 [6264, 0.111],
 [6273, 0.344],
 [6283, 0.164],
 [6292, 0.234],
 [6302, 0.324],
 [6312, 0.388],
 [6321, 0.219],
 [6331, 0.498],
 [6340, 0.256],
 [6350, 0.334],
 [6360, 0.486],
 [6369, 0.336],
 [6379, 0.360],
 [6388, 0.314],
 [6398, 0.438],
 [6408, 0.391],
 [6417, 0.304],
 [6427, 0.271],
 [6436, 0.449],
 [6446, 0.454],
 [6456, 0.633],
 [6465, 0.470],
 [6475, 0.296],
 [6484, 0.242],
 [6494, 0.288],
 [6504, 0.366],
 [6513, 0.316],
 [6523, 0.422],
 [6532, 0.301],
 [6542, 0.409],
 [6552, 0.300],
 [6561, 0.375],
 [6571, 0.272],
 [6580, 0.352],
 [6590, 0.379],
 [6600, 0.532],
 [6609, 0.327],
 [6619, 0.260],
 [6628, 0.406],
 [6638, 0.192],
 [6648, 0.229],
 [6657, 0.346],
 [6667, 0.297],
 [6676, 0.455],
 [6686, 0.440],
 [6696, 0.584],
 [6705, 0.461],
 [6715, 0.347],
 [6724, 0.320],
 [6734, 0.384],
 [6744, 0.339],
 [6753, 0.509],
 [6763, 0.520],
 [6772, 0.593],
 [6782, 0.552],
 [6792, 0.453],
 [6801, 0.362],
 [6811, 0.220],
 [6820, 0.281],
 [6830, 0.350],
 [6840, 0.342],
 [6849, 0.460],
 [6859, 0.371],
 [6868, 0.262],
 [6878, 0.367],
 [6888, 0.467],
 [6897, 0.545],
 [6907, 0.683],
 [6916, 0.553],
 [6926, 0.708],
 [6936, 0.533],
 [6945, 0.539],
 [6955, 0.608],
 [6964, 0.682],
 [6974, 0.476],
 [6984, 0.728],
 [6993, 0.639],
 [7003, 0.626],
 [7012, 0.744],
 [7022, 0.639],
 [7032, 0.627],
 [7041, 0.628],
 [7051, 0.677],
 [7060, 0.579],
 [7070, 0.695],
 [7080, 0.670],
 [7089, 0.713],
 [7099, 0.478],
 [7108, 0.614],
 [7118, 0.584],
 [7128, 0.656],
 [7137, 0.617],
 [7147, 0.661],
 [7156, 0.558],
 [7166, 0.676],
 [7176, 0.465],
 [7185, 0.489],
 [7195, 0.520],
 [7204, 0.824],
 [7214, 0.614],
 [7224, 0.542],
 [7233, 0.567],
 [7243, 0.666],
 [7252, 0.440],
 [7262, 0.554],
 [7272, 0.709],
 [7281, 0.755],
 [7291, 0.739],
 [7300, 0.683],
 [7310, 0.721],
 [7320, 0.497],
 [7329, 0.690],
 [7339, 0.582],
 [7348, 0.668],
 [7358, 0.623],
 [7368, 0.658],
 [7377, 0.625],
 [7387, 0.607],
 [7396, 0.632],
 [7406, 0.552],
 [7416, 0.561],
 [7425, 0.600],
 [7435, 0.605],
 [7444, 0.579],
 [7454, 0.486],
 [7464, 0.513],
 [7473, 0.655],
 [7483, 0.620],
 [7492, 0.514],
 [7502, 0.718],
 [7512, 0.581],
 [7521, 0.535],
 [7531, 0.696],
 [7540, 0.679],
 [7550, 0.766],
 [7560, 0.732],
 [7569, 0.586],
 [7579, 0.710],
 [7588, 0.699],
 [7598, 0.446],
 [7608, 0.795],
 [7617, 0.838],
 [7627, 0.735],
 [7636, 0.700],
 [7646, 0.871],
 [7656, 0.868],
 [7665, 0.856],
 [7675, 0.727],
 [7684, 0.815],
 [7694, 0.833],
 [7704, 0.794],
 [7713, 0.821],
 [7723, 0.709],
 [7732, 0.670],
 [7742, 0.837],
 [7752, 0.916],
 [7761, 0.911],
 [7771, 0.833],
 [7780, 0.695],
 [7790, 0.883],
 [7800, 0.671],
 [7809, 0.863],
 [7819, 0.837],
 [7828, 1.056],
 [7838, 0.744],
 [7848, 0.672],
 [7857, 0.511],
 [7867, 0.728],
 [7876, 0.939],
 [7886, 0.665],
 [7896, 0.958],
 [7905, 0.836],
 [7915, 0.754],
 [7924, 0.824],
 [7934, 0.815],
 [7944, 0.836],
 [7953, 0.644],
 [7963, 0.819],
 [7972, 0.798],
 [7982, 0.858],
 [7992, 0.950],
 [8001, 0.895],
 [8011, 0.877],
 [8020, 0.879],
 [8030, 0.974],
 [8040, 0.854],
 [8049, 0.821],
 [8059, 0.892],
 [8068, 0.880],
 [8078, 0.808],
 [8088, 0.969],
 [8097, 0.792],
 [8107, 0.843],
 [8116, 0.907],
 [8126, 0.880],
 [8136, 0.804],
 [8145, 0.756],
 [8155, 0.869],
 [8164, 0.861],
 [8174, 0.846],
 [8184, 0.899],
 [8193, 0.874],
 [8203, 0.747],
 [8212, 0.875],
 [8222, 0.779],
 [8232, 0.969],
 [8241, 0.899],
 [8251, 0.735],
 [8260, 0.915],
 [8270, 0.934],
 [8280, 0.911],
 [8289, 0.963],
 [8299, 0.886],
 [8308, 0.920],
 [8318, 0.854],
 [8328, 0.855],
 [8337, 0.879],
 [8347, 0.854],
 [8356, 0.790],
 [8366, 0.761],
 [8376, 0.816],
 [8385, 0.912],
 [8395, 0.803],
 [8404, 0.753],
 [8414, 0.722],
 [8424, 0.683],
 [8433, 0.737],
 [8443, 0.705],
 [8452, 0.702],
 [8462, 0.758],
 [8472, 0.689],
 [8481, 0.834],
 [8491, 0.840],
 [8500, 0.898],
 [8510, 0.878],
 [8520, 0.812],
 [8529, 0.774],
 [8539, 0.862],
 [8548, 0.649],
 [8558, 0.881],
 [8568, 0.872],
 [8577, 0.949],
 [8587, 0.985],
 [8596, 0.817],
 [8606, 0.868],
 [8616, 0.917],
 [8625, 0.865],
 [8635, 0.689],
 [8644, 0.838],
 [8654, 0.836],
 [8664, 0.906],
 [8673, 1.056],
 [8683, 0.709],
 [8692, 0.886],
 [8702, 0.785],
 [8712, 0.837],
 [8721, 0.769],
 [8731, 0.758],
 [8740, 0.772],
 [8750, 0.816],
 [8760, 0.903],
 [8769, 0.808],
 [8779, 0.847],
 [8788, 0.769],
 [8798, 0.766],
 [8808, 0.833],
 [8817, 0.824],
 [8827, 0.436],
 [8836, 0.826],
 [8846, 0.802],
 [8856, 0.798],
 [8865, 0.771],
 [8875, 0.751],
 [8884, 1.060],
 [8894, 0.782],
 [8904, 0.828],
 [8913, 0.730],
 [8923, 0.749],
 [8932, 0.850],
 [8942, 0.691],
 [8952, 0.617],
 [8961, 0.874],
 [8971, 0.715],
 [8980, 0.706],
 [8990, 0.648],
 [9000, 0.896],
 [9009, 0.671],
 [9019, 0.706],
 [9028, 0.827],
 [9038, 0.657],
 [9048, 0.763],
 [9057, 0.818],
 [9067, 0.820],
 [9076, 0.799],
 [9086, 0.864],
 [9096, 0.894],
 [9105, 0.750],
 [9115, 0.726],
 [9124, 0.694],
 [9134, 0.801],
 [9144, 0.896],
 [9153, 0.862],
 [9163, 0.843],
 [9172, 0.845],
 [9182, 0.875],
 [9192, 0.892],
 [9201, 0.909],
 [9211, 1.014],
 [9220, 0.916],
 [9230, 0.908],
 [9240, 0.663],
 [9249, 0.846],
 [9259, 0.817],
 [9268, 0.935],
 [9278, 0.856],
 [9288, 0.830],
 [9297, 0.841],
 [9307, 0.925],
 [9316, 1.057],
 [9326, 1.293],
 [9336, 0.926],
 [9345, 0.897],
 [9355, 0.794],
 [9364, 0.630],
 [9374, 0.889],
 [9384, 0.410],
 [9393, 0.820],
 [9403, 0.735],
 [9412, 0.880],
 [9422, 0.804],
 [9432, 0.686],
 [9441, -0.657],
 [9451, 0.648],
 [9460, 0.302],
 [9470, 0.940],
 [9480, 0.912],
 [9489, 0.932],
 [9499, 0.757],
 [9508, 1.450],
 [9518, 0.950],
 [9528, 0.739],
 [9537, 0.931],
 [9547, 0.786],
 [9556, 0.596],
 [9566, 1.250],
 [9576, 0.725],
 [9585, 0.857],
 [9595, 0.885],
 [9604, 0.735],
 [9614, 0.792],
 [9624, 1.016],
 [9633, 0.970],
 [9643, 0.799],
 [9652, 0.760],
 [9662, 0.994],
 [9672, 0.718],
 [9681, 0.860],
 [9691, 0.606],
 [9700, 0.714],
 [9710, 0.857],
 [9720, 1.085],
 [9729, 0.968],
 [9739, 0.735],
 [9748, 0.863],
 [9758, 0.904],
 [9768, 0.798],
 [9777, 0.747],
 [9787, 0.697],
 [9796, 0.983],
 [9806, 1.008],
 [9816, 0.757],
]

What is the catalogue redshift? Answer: 0.731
